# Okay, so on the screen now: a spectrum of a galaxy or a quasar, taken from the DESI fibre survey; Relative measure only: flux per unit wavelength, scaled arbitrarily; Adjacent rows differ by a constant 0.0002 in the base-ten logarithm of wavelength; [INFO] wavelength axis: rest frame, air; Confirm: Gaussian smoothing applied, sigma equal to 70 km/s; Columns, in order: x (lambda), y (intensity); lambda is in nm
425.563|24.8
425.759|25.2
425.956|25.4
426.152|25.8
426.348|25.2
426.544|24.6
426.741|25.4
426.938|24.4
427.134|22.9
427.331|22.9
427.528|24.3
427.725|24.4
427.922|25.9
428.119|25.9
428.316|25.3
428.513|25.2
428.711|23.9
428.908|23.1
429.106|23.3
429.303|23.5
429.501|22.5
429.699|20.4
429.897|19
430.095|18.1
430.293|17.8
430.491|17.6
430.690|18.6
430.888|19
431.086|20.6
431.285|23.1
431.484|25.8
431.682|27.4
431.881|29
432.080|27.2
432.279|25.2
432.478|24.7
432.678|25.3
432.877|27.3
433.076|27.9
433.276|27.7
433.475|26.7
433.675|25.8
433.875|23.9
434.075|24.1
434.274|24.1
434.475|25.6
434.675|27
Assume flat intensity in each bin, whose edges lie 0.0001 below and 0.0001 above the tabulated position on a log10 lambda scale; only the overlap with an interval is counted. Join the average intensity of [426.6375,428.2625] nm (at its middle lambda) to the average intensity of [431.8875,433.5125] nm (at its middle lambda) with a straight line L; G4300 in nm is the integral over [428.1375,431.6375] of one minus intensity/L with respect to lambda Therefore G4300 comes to 0.51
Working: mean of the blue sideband 24.5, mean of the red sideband 26.6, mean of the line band 21.8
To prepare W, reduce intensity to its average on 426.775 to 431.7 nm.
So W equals 22.6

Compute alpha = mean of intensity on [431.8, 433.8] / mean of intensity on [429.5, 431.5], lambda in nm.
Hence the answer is 1.3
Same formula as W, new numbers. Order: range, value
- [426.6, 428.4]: 24.6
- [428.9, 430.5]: 20.6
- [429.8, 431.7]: 20.4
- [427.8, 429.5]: 24.4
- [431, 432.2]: 25.6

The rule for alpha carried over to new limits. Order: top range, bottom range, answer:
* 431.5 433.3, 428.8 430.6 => 1.30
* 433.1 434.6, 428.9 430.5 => 1.24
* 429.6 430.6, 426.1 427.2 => 0.75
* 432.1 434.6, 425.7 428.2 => 1.04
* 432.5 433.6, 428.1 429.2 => 1.10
